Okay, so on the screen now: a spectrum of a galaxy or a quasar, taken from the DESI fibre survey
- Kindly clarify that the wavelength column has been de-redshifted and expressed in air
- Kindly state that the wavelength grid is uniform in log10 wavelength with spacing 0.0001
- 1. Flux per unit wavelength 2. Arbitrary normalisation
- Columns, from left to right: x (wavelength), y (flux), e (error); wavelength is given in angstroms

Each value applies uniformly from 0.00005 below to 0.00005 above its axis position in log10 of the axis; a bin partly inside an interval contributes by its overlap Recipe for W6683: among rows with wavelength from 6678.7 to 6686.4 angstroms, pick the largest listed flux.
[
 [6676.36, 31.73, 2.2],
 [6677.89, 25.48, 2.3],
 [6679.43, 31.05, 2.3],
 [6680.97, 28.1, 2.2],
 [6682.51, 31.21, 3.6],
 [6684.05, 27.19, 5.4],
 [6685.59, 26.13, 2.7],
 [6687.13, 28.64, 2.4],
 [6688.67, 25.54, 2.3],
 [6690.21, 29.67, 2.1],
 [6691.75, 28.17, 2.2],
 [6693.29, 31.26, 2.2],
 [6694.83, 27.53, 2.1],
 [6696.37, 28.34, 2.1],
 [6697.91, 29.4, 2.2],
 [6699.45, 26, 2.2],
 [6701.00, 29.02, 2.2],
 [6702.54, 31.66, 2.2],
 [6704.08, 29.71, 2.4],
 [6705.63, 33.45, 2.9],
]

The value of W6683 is 31.21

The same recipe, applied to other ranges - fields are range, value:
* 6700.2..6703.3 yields 31.66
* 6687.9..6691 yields 29.67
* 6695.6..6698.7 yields 29.4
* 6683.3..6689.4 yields 28.64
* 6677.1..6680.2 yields 31.05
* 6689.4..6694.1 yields 31.26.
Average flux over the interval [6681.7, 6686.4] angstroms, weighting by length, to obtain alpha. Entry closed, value 28.2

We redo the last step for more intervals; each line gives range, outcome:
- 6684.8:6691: 27.5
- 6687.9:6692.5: 27.8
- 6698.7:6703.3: 28.9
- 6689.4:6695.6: 29.2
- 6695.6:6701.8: 28.2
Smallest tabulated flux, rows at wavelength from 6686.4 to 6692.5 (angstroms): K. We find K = 25.54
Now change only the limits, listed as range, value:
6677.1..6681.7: 25.48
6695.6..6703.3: 26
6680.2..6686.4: 26.13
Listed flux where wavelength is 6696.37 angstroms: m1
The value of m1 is 28.34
